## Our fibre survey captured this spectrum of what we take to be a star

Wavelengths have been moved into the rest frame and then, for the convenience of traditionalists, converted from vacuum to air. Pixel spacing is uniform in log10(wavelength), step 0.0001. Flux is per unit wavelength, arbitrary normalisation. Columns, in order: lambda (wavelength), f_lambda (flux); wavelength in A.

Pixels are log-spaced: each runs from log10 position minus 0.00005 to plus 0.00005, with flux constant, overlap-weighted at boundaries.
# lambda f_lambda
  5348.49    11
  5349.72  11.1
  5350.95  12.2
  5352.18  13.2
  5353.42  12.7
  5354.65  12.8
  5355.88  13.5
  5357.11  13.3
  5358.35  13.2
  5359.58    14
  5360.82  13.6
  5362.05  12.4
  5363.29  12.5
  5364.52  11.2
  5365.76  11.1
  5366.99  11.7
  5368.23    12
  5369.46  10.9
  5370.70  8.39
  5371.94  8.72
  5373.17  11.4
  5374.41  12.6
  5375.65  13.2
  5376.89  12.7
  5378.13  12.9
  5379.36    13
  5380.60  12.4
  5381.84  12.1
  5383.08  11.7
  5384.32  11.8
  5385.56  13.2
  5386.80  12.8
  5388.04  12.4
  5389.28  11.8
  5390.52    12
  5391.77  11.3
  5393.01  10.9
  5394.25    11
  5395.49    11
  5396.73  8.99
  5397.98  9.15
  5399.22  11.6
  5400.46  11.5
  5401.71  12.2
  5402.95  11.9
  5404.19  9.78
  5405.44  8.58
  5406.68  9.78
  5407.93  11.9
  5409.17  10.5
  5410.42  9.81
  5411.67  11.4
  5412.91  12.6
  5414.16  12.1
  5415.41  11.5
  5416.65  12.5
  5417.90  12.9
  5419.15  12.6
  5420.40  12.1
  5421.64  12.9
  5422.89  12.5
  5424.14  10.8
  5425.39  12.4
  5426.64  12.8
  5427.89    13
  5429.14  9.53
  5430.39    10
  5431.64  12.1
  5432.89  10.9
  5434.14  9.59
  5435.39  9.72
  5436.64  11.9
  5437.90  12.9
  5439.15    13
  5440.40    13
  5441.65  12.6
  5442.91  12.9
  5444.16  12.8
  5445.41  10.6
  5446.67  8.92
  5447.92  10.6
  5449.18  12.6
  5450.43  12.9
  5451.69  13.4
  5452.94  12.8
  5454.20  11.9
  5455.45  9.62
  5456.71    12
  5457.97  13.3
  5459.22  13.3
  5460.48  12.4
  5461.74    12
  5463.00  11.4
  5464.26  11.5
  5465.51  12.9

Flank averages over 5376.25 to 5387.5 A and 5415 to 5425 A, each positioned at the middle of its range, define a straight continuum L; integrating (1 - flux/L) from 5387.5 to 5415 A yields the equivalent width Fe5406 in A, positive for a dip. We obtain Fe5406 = 3.0 A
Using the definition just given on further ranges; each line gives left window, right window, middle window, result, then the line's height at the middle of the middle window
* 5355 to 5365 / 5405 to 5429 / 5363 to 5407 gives 3.6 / 12.4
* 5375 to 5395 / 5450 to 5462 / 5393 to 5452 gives 3.9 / 12.3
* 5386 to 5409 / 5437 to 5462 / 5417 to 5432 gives -0.5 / 11.6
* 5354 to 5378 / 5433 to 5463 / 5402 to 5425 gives 1.0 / 12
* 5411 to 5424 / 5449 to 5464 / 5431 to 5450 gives 1.0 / 12.3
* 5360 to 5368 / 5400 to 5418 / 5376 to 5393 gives -0.8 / 11.7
